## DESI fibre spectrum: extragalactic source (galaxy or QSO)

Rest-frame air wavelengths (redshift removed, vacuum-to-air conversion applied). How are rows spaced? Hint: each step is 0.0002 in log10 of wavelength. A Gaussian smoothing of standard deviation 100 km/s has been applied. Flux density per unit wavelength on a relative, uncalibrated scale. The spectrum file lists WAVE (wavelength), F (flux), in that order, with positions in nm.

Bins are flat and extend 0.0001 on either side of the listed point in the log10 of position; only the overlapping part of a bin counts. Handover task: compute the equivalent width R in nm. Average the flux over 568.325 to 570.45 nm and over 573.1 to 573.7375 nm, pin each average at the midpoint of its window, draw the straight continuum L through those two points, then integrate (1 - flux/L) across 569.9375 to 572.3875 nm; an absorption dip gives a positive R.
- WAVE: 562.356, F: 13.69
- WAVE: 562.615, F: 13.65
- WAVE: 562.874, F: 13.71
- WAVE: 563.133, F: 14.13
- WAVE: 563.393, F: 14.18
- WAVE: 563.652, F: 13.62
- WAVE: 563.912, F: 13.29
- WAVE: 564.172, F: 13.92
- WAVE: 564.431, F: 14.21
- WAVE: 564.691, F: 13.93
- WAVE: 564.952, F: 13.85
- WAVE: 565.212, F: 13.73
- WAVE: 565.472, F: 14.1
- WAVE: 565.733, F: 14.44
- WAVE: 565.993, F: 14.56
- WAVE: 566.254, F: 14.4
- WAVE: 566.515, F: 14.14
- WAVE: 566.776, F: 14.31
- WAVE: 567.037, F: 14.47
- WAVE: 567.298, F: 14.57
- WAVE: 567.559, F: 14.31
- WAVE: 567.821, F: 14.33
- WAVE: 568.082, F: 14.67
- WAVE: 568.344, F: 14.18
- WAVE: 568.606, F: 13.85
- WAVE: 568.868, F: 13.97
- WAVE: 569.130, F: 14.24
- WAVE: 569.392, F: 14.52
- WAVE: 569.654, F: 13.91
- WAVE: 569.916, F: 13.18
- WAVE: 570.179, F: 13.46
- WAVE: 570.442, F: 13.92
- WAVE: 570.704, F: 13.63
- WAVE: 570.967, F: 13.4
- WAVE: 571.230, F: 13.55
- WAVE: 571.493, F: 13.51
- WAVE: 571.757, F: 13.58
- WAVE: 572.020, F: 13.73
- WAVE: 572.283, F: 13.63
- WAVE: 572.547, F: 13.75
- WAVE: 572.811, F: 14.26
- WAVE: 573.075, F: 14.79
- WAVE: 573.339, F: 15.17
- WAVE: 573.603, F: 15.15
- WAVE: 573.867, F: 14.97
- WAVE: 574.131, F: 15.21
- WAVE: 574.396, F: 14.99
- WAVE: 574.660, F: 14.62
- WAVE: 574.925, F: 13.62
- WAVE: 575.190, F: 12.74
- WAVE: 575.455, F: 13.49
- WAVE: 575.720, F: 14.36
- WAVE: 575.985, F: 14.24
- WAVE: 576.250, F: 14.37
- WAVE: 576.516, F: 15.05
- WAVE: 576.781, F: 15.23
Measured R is 0.143 nm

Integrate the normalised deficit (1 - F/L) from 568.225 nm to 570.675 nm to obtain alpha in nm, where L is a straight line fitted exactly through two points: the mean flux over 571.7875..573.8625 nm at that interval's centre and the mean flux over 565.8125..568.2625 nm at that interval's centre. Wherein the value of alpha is 0.083 nm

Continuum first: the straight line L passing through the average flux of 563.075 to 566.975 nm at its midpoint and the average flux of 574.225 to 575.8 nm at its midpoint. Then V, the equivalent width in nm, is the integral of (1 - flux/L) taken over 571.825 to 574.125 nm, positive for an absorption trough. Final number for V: -0.07 nm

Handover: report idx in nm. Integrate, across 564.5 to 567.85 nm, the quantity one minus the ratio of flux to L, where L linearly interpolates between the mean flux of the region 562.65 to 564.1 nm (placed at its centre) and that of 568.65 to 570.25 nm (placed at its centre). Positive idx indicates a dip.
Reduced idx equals -0.10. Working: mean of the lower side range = 13.8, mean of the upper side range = 13.9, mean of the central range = 14.2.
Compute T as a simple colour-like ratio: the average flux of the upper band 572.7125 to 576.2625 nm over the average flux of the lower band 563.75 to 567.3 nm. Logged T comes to 1.02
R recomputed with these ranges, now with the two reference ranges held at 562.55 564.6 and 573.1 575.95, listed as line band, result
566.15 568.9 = -0.05 nm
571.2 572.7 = 0.07 nm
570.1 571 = 0.04 nm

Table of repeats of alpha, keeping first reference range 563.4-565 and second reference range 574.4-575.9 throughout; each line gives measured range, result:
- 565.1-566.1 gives -0.03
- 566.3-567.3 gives -0.04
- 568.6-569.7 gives -0.02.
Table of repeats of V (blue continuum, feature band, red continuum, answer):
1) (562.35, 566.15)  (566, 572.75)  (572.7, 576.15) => 0.10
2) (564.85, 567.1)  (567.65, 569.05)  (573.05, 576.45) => 0.01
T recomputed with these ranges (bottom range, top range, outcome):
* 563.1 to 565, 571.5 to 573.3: 1.01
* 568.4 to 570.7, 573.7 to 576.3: 1.03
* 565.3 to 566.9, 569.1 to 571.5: 0.96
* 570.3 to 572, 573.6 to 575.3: 1.06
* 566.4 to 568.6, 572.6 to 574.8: 1.04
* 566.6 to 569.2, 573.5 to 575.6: 1.00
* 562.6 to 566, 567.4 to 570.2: 1.01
